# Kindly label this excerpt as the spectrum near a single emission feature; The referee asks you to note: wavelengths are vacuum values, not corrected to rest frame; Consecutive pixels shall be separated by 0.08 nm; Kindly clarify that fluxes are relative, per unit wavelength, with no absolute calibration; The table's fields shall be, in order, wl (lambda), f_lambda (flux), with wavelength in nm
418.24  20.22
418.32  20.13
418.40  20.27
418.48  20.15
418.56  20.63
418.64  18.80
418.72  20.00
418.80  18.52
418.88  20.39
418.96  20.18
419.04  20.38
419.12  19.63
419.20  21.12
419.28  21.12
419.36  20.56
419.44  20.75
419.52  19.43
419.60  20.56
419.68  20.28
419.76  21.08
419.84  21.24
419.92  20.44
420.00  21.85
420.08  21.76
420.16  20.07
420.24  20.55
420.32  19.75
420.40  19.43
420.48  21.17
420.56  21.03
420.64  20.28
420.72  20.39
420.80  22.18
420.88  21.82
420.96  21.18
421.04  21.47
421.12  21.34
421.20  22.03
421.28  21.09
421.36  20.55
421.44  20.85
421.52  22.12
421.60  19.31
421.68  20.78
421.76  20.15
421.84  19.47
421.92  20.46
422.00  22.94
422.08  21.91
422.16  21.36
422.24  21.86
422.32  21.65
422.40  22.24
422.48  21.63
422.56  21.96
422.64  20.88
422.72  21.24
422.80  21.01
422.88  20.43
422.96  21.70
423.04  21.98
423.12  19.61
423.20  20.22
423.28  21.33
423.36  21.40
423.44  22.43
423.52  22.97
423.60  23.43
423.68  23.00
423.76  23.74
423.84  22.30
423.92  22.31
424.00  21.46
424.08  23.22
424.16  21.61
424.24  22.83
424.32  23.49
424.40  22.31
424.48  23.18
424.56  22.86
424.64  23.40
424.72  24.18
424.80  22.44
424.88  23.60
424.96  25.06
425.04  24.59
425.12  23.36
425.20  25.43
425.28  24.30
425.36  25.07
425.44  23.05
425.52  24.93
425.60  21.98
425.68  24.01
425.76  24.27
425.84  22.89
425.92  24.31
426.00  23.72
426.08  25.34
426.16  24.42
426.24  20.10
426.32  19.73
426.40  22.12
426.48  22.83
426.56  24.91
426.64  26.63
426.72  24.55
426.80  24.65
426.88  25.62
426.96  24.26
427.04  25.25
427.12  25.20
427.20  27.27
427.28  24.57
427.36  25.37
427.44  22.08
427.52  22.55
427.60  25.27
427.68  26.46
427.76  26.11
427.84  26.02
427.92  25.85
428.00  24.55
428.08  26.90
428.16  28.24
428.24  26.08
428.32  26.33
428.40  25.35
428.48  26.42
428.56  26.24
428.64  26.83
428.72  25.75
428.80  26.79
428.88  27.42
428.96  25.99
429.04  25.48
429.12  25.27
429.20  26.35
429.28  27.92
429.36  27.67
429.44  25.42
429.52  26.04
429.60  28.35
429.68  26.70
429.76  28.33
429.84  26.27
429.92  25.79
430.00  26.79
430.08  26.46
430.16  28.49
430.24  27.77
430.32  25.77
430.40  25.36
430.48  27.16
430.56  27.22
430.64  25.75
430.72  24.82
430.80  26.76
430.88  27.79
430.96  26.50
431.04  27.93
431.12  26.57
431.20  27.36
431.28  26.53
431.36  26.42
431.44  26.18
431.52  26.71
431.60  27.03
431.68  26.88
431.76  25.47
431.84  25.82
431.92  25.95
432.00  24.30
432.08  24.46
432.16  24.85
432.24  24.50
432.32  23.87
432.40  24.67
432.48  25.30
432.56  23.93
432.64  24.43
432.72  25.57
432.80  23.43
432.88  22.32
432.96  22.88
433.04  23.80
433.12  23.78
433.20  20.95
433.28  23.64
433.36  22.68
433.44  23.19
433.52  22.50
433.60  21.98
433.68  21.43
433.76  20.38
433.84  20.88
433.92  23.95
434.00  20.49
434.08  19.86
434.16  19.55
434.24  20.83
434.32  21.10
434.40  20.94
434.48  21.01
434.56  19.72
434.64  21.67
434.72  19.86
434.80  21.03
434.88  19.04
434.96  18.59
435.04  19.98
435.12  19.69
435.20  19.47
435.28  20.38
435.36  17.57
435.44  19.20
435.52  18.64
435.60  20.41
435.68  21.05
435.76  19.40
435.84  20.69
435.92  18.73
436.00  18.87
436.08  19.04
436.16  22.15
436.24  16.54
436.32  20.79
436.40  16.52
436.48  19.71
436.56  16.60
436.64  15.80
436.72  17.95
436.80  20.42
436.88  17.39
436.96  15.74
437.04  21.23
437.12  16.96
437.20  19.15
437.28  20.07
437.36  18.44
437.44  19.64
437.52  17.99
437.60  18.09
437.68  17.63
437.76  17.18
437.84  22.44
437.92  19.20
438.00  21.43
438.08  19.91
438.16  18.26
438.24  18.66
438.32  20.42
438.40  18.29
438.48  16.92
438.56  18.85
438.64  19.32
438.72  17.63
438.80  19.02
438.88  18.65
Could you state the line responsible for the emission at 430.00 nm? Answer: C IV 1549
